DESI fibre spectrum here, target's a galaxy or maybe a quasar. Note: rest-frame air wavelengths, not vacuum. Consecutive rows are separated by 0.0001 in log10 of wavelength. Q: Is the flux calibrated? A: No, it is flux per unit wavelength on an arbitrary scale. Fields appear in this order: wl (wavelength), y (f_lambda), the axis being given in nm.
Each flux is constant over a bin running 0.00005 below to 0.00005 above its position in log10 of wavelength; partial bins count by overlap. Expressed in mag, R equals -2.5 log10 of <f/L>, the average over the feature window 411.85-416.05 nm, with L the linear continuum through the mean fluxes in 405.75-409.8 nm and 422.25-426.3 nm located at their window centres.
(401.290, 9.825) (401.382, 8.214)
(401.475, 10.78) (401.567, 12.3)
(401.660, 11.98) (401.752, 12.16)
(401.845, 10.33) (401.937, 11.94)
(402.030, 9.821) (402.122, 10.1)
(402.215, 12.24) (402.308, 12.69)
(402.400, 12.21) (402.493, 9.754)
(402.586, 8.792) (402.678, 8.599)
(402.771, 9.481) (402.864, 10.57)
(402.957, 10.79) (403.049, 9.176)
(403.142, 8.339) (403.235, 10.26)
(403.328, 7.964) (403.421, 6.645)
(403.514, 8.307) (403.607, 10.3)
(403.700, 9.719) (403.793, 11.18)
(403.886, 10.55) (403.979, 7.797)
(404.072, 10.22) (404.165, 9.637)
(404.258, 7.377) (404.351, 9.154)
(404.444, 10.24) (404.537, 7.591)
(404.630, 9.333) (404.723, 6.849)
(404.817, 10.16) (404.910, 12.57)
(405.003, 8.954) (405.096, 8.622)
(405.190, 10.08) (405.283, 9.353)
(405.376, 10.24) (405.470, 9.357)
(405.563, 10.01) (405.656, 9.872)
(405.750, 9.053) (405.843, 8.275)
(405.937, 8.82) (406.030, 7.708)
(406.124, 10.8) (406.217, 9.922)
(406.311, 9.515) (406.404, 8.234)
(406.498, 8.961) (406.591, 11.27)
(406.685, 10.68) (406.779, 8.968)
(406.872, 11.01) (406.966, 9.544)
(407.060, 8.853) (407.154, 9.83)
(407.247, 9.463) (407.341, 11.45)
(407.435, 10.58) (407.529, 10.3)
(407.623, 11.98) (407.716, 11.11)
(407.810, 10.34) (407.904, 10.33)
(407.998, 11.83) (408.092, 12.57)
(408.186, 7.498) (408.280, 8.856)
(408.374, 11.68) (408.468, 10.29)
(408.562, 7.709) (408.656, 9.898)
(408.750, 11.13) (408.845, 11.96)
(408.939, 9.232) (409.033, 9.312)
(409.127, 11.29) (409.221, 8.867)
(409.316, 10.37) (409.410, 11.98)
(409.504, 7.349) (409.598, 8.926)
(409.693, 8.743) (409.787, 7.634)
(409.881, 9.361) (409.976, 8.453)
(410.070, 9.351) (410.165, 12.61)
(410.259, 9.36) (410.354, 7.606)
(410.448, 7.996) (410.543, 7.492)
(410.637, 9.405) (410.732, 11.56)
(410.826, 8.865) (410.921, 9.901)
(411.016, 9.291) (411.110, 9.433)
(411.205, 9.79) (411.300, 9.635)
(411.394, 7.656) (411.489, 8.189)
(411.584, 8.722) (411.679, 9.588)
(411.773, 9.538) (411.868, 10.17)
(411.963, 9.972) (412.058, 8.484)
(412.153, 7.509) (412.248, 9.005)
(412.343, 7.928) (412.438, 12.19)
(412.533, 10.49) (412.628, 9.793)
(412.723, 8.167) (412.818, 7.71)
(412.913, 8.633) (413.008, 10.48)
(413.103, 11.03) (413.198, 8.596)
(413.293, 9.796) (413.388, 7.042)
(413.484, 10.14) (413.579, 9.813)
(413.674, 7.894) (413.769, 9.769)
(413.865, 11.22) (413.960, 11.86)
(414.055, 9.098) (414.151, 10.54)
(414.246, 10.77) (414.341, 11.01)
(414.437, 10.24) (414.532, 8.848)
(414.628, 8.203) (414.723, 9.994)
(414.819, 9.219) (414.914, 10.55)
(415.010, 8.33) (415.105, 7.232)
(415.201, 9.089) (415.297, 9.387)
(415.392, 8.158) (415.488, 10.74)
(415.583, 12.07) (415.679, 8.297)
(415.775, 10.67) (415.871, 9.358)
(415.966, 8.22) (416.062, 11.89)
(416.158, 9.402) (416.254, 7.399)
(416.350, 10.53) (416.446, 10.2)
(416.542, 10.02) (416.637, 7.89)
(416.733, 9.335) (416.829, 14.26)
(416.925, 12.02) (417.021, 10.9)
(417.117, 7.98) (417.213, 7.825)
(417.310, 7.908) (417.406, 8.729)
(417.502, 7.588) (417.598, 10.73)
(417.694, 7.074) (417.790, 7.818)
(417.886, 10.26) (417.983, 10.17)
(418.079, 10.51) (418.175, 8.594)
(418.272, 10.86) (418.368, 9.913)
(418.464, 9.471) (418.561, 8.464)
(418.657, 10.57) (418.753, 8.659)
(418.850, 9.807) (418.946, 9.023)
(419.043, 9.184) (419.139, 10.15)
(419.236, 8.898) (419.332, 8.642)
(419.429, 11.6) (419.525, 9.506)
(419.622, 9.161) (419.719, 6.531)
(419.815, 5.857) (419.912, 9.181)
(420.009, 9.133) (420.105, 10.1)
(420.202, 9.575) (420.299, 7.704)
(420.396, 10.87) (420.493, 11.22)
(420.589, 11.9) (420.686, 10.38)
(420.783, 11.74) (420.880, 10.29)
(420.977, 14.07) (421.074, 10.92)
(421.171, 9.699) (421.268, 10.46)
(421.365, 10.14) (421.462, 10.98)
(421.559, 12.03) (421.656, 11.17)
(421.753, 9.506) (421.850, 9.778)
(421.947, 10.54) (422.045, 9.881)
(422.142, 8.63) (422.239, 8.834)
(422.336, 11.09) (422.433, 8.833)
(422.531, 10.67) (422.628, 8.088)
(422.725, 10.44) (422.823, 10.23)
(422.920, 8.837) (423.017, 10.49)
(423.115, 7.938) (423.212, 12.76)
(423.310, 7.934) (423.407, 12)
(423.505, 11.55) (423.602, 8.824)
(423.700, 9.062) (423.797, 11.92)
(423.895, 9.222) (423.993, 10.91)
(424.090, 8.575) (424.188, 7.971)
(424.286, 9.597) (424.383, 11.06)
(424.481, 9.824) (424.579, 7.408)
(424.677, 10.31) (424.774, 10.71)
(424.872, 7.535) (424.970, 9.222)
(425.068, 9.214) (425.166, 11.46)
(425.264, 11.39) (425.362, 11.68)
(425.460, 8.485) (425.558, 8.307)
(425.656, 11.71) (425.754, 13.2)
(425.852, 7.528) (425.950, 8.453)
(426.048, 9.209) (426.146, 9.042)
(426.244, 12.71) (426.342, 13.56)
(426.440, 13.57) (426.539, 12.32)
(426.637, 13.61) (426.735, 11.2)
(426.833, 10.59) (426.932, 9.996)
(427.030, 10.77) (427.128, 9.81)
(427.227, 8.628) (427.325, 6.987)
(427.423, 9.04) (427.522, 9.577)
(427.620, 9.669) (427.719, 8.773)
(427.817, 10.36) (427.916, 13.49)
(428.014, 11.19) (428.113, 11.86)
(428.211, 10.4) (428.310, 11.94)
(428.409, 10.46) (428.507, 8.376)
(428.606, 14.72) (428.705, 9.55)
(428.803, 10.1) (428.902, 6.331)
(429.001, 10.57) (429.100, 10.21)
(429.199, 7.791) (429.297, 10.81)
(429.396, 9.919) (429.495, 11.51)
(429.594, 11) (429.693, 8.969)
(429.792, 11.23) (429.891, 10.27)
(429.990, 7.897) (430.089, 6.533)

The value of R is 0.04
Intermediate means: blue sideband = 9.9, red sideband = 9.89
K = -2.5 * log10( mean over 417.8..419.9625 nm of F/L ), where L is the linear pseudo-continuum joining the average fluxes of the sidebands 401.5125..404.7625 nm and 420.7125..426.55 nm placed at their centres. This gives 0.09 mag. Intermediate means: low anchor 9.85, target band 9.29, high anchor 10.2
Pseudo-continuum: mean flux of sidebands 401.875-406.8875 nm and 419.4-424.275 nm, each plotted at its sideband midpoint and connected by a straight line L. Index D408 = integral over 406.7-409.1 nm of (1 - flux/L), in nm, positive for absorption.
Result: -0.14 nm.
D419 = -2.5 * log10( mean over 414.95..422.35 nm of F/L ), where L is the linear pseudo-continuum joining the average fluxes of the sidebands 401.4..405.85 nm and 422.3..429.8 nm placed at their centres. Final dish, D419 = 0.04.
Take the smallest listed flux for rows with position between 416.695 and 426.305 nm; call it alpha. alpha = 5.857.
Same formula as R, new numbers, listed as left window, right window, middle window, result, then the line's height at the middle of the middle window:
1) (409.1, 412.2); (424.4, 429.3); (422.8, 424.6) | 0.03 mag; 10.1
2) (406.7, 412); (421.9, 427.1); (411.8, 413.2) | 0.05 mag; 9.82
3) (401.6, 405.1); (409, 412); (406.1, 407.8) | -0.06 mag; 9.57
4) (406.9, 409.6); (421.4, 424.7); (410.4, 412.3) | 0.12 mag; 10.1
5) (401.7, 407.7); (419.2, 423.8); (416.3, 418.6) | 0.04 mag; 9.93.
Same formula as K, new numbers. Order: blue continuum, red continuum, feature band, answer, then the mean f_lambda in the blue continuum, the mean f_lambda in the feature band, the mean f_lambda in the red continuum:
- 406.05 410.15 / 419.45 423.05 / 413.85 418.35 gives 0.04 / 9.94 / 9.63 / 9.97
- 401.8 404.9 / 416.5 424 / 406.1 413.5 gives 0.01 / 9.67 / 9.63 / 9.81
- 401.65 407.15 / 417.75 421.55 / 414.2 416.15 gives 0.02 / 9.69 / 9.61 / 9.82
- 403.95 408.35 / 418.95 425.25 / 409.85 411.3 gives 0.04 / 9.71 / 9.37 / 9.88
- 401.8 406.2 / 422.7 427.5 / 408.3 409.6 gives -0.03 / 9.61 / 10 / 10.1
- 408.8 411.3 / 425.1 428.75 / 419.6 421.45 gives 0.02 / 9.47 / 9.98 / 10.6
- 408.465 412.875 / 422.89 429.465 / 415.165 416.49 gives -0.01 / 9.35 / 9.67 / 10.2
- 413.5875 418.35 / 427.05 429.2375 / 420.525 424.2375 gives -0.04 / 9.61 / 10.2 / 10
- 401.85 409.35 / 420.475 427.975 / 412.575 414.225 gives 0.05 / 9.83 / 9.53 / 10.3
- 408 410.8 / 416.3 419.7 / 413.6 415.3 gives -0.01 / 9.63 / 9.63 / 9.52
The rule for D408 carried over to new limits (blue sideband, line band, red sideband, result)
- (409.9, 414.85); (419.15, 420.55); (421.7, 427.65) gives 0.09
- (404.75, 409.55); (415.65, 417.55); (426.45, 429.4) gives 0.11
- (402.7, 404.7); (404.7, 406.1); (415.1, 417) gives -0.01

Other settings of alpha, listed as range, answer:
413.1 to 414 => 7.042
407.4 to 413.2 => 7.349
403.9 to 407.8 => 6.849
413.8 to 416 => 7.232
